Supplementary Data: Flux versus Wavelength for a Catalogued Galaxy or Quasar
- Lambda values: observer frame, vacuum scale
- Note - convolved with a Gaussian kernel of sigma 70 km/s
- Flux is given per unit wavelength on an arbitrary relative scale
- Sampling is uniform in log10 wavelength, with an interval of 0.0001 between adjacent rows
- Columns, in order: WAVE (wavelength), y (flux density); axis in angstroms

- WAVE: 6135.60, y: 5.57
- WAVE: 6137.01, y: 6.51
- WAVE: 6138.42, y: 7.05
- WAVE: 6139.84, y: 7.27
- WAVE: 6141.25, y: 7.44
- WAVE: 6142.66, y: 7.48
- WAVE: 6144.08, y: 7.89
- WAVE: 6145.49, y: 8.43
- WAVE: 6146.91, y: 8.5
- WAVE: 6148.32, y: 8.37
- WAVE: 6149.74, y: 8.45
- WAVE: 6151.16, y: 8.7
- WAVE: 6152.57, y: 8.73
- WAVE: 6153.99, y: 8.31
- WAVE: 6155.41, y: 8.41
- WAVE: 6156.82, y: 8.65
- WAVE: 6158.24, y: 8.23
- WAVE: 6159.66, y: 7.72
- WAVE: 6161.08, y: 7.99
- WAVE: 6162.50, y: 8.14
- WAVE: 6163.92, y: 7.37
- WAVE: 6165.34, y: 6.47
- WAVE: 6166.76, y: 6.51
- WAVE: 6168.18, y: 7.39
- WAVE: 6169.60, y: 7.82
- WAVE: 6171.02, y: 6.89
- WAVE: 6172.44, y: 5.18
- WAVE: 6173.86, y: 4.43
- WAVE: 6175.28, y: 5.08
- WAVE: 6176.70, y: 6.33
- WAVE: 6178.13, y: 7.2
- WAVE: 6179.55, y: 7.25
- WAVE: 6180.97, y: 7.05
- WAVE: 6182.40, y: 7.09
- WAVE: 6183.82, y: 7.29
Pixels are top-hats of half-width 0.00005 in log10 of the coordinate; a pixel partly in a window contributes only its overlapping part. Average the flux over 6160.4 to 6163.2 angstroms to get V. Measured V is 8.06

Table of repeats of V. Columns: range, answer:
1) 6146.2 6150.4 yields 8.44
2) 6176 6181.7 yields 6.95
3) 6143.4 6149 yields 8.31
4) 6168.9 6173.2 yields 6.61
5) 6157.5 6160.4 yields 7.97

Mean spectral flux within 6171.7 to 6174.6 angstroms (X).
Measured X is 4.84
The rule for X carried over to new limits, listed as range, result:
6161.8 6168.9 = 7.17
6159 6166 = 7.54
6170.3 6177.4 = 5.59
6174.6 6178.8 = 6.19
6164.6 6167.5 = 6.51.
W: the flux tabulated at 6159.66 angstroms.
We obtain 7.72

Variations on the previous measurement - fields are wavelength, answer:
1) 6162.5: 8.14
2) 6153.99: 8.31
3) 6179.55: 7.25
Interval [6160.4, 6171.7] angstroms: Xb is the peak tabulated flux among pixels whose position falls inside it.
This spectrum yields 8.14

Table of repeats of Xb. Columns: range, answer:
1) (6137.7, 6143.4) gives 7.48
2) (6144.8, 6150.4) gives 8.5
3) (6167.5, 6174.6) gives 7.82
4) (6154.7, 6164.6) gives 8.65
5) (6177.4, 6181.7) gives 7.25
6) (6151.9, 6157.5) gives 8.73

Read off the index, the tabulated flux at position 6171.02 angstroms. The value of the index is 6.89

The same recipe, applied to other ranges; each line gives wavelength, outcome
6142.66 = 7.48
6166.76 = 6.51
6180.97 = 7.05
